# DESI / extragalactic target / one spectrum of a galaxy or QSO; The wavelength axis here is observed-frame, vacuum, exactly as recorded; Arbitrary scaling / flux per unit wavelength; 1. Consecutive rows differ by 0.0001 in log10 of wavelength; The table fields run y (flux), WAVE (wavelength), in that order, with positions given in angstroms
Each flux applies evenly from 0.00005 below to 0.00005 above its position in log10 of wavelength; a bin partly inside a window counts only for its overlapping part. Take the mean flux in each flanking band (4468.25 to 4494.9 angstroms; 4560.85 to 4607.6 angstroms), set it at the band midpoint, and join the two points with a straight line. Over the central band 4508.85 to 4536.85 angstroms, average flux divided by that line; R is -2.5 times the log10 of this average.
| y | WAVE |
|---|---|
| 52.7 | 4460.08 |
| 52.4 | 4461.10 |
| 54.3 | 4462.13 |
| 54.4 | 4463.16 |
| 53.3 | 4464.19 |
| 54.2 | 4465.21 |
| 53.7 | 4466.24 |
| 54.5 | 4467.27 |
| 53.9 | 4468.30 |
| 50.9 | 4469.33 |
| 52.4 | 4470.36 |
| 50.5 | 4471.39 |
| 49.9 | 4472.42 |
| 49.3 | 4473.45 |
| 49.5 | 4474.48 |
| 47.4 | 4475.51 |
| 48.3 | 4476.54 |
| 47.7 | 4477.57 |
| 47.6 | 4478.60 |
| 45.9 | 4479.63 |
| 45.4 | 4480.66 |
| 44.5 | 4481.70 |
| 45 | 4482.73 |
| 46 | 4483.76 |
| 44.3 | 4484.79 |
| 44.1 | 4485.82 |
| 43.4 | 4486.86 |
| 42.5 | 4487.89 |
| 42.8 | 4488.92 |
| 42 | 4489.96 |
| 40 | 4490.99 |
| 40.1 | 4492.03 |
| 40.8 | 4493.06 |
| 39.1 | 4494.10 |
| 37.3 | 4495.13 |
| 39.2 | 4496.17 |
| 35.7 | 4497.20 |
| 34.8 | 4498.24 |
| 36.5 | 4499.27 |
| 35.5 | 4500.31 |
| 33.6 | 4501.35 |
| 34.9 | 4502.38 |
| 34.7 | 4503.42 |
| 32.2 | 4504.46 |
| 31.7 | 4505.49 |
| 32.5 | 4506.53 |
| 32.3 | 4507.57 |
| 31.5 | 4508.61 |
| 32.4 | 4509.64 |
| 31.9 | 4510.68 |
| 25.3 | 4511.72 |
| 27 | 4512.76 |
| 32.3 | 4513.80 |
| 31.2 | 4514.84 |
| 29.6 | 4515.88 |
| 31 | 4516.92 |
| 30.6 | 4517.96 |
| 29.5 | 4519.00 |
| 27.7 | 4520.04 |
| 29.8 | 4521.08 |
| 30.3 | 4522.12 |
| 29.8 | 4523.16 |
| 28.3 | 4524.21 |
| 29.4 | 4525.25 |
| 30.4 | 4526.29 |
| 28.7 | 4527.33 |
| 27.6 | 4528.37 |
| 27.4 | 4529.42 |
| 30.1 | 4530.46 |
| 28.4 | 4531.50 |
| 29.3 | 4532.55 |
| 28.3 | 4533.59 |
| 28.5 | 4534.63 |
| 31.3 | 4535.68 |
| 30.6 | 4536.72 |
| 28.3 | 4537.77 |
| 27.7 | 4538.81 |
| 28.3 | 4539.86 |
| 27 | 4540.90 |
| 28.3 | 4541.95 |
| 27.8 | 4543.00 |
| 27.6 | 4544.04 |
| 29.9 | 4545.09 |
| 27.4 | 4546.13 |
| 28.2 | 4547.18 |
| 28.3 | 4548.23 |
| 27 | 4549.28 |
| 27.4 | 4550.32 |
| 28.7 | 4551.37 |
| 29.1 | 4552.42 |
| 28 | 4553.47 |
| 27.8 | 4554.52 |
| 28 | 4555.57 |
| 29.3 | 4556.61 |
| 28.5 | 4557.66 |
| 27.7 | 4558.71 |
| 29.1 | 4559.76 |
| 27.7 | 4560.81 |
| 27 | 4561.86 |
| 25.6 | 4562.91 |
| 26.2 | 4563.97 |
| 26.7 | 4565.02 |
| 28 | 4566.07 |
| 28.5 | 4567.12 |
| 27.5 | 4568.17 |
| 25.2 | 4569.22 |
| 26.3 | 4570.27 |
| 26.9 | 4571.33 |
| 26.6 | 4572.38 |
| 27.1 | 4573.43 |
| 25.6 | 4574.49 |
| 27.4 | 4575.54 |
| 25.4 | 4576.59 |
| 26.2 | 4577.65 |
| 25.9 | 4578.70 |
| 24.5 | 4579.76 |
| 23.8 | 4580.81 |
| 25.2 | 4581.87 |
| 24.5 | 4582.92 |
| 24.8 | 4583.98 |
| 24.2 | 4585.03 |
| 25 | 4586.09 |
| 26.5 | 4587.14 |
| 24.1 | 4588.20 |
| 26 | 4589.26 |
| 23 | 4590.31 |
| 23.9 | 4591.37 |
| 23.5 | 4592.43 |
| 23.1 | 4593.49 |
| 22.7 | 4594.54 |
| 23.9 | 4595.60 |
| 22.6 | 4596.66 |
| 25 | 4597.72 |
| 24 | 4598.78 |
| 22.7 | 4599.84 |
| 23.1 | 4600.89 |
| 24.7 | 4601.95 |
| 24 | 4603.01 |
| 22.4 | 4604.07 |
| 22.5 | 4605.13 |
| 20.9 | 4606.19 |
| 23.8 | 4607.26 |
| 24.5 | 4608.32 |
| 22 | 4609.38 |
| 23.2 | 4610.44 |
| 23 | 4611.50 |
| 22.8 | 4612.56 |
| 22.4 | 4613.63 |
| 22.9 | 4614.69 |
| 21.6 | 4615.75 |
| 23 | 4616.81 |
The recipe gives 0.25 mag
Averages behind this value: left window 45.7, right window 24.9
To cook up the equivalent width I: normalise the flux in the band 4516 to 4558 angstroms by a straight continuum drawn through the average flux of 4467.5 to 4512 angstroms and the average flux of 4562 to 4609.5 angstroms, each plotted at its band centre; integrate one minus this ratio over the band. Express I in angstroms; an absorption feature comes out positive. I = 5.47 angstroms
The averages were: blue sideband 41.2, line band 28.8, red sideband 24.8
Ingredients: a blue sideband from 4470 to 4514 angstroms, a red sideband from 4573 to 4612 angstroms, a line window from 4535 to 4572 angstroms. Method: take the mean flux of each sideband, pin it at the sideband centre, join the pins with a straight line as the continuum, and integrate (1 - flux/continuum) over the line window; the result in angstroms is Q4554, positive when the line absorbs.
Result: 2.9 angstroms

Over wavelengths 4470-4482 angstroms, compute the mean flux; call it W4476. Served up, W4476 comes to 48.2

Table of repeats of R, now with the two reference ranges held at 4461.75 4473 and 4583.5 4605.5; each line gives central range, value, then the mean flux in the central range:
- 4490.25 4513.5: 0.29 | 34.5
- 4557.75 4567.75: 0.14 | 27.4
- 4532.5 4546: 0.26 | 28.6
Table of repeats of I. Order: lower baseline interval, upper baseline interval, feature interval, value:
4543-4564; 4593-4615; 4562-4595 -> 0.1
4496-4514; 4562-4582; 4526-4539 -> 0.5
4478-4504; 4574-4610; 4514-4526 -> 2.0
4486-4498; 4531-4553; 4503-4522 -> 2.5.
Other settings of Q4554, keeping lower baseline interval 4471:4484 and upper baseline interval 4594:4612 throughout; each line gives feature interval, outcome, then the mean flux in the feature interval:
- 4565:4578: 1.1 angstroms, 26.7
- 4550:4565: 2.0 angstroms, 27.8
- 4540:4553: 2.3 angstroms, 28.1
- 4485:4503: 2.2 angstroms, 39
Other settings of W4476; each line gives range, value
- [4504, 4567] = 28.9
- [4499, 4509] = 33.5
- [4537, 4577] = 27.6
